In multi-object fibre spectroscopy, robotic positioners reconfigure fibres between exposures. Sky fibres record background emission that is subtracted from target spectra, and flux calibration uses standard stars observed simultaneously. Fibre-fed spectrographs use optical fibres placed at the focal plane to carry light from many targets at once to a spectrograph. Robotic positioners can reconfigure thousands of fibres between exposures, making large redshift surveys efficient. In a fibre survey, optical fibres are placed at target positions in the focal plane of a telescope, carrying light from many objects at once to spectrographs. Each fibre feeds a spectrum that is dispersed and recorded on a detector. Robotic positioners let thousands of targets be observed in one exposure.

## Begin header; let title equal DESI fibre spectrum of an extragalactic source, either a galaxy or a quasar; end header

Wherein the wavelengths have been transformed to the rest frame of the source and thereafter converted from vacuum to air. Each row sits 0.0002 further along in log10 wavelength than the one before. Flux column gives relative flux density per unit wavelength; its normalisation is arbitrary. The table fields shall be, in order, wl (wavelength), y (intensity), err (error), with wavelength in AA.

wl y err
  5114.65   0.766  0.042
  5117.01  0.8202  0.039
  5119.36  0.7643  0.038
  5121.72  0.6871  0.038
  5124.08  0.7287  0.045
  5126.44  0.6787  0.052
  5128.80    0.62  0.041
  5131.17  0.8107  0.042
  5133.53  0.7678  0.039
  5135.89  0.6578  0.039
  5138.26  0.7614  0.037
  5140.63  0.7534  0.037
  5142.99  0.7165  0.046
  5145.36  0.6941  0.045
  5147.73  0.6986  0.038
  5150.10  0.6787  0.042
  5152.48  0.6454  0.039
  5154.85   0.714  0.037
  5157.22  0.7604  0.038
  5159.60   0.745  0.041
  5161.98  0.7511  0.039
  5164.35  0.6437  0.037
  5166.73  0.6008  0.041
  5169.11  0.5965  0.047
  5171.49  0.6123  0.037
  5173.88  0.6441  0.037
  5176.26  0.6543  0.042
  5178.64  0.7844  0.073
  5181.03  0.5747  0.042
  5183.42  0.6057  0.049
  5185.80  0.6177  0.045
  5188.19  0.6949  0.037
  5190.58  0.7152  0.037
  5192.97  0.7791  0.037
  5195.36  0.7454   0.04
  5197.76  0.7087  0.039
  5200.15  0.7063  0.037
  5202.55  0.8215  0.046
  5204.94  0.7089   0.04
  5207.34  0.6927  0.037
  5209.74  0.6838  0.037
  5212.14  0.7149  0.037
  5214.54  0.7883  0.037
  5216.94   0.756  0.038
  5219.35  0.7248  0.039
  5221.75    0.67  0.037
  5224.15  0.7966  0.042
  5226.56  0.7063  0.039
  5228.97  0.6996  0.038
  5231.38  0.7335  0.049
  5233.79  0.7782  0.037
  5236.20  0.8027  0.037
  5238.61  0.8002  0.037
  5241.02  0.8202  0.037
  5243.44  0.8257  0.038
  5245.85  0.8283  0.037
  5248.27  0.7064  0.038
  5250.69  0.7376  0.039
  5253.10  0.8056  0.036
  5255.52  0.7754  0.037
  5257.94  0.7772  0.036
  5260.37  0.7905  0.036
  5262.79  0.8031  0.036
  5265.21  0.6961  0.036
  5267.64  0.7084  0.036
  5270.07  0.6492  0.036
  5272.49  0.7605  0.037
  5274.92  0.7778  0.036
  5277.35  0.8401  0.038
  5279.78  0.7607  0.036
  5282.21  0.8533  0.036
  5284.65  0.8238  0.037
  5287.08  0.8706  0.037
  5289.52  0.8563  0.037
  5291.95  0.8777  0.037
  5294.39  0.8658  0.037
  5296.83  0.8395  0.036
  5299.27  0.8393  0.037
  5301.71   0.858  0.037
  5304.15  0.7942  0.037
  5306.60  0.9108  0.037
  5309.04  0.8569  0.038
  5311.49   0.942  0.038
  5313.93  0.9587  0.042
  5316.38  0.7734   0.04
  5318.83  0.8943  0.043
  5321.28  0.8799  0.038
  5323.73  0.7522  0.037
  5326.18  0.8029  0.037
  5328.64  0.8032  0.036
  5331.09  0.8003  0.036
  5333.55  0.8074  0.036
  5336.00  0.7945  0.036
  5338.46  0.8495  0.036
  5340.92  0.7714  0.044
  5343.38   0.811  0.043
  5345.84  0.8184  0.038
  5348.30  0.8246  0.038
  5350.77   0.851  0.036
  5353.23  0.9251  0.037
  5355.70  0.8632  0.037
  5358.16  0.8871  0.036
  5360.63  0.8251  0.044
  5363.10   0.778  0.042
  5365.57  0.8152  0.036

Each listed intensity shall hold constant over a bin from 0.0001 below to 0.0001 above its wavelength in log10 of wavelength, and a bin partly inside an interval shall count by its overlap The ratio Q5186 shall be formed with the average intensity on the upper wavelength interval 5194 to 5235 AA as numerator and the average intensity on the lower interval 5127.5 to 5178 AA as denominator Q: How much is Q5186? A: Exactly 1.06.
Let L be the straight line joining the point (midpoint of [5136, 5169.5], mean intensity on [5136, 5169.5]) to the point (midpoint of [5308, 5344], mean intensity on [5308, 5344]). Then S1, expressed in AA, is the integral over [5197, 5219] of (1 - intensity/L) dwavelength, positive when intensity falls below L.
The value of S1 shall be 0.3 AA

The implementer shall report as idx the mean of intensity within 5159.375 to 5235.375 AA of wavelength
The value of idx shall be 0.702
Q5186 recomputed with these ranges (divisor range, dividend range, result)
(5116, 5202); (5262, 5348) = 1.17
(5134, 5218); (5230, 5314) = 1.16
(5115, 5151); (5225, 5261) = 1.07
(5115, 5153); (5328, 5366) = 1.15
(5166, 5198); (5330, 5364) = 1.25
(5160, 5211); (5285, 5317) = 1.27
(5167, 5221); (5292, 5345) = 1.21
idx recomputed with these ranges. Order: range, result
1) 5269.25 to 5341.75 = 0.83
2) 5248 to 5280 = 0.758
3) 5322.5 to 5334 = 0.792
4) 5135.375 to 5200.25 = 0.688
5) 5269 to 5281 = 0.76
